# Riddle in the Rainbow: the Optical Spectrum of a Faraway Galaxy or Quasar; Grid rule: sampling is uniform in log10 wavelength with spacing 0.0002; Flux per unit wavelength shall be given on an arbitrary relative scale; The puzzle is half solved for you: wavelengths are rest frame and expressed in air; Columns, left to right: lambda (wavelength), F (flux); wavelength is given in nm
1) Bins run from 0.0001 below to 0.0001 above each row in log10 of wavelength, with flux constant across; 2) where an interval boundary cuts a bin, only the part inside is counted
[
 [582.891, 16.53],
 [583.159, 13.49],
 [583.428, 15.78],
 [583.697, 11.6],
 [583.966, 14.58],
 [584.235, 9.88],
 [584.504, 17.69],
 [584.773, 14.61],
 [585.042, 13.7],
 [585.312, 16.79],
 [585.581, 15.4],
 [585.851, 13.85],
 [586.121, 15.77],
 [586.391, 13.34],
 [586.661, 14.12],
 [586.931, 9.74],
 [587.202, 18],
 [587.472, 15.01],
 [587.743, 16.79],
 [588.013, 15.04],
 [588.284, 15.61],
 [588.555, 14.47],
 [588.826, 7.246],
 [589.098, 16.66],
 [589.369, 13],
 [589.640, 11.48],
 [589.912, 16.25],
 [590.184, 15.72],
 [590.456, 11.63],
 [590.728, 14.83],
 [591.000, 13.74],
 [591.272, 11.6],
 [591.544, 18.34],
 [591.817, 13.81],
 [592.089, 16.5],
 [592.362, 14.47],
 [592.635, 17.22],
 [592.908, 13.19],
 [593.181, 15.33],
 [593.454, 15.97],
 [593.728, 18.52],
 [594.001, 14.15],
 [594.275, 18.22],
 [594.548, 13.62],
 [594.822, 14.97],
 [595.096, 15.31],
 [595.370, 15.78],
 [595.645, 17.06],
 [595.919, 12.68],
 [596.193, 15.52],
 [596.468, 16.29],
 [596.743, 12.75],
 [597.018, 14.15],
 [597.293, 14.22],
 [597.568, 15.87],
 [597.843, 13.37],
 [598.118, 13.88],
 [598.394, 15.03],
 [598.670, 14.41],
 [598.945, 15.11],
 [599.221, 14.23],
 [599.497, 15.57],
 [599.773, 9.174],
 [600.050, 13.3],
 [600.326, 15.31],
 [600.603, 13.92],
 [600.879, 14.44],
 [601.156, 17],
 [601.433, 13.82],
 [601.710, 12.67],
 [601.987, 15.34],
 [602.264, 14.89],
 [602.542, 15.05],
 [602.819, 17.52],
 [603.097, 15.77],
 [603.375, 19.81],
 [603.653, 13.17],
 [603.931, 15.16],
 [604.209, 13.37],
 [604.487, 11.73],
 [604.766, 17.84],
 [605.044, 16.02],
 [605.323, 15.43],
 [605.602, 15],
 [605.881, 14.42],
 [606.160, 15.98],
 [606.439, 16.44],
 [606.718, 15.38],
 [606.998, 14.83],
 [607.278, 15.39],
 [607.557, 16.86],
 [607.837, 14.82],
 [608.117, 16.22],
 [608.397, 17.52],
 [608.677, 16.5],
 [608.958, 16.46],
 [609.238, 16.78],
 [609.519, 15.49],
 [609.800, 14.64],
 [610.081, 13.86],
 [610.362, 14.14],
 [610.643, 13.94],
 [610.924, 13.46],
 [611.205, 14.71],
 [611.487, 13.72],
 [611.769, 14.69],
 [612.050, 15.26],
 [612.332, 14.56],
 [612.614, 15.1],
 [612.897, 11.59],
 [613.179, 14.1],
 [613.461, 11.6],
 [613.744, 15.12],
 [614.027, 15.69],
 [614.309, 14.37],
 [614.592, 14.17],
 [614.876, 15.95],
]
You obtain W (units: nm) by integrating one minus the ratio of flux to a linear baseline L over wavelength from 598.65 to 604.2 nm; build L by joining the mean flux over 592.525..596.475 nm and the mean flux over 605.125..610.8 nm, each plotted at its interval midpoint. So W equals 0.27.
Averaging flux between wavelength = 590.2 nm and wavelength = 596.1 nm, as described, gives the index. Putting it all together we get 15.1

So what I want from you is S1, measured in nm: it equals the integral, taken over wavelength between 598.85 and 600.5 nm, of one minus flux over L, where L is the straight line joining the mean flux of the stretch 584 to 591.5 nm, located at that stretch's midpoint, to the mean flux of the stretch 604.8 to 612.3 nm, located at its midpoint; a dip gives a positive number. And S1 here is 0.122 nm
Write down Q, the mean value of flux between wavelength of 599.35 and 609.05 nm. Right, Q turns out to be 15.2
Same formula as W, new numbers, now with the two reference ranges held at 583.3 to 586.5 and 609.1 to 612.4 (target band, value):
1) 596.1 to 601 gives 0.094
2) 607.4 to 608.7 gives -0.158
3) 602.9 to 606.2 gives -0.174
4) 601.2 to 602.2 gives 0.016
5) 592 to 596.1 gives -0.293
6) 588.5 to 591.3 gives 0.212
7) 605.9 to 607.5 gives -0.110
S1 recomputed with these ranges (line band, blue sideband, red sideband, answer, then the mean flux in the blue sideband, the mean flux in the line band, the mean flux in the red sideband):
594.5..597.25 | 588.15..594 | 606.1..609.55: 0.03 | 14.5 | 14.8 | 16.1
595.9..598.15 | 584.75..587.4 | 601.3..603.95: 0.10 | 14.5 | 14.4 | 15.3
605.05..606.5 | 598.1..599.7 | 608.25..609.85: 0.03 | 14.5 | 15.5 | 16.3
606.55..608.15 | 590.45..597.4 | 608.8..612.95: -0.09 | 15.1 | 15.6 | 14.6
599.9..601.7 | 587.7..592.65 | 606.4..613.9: 0.02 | 14.3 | 14.5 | 14.9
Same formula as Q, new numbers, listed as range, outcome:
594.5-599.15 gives 14.7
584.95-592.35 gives 14.4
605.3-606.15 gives 15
